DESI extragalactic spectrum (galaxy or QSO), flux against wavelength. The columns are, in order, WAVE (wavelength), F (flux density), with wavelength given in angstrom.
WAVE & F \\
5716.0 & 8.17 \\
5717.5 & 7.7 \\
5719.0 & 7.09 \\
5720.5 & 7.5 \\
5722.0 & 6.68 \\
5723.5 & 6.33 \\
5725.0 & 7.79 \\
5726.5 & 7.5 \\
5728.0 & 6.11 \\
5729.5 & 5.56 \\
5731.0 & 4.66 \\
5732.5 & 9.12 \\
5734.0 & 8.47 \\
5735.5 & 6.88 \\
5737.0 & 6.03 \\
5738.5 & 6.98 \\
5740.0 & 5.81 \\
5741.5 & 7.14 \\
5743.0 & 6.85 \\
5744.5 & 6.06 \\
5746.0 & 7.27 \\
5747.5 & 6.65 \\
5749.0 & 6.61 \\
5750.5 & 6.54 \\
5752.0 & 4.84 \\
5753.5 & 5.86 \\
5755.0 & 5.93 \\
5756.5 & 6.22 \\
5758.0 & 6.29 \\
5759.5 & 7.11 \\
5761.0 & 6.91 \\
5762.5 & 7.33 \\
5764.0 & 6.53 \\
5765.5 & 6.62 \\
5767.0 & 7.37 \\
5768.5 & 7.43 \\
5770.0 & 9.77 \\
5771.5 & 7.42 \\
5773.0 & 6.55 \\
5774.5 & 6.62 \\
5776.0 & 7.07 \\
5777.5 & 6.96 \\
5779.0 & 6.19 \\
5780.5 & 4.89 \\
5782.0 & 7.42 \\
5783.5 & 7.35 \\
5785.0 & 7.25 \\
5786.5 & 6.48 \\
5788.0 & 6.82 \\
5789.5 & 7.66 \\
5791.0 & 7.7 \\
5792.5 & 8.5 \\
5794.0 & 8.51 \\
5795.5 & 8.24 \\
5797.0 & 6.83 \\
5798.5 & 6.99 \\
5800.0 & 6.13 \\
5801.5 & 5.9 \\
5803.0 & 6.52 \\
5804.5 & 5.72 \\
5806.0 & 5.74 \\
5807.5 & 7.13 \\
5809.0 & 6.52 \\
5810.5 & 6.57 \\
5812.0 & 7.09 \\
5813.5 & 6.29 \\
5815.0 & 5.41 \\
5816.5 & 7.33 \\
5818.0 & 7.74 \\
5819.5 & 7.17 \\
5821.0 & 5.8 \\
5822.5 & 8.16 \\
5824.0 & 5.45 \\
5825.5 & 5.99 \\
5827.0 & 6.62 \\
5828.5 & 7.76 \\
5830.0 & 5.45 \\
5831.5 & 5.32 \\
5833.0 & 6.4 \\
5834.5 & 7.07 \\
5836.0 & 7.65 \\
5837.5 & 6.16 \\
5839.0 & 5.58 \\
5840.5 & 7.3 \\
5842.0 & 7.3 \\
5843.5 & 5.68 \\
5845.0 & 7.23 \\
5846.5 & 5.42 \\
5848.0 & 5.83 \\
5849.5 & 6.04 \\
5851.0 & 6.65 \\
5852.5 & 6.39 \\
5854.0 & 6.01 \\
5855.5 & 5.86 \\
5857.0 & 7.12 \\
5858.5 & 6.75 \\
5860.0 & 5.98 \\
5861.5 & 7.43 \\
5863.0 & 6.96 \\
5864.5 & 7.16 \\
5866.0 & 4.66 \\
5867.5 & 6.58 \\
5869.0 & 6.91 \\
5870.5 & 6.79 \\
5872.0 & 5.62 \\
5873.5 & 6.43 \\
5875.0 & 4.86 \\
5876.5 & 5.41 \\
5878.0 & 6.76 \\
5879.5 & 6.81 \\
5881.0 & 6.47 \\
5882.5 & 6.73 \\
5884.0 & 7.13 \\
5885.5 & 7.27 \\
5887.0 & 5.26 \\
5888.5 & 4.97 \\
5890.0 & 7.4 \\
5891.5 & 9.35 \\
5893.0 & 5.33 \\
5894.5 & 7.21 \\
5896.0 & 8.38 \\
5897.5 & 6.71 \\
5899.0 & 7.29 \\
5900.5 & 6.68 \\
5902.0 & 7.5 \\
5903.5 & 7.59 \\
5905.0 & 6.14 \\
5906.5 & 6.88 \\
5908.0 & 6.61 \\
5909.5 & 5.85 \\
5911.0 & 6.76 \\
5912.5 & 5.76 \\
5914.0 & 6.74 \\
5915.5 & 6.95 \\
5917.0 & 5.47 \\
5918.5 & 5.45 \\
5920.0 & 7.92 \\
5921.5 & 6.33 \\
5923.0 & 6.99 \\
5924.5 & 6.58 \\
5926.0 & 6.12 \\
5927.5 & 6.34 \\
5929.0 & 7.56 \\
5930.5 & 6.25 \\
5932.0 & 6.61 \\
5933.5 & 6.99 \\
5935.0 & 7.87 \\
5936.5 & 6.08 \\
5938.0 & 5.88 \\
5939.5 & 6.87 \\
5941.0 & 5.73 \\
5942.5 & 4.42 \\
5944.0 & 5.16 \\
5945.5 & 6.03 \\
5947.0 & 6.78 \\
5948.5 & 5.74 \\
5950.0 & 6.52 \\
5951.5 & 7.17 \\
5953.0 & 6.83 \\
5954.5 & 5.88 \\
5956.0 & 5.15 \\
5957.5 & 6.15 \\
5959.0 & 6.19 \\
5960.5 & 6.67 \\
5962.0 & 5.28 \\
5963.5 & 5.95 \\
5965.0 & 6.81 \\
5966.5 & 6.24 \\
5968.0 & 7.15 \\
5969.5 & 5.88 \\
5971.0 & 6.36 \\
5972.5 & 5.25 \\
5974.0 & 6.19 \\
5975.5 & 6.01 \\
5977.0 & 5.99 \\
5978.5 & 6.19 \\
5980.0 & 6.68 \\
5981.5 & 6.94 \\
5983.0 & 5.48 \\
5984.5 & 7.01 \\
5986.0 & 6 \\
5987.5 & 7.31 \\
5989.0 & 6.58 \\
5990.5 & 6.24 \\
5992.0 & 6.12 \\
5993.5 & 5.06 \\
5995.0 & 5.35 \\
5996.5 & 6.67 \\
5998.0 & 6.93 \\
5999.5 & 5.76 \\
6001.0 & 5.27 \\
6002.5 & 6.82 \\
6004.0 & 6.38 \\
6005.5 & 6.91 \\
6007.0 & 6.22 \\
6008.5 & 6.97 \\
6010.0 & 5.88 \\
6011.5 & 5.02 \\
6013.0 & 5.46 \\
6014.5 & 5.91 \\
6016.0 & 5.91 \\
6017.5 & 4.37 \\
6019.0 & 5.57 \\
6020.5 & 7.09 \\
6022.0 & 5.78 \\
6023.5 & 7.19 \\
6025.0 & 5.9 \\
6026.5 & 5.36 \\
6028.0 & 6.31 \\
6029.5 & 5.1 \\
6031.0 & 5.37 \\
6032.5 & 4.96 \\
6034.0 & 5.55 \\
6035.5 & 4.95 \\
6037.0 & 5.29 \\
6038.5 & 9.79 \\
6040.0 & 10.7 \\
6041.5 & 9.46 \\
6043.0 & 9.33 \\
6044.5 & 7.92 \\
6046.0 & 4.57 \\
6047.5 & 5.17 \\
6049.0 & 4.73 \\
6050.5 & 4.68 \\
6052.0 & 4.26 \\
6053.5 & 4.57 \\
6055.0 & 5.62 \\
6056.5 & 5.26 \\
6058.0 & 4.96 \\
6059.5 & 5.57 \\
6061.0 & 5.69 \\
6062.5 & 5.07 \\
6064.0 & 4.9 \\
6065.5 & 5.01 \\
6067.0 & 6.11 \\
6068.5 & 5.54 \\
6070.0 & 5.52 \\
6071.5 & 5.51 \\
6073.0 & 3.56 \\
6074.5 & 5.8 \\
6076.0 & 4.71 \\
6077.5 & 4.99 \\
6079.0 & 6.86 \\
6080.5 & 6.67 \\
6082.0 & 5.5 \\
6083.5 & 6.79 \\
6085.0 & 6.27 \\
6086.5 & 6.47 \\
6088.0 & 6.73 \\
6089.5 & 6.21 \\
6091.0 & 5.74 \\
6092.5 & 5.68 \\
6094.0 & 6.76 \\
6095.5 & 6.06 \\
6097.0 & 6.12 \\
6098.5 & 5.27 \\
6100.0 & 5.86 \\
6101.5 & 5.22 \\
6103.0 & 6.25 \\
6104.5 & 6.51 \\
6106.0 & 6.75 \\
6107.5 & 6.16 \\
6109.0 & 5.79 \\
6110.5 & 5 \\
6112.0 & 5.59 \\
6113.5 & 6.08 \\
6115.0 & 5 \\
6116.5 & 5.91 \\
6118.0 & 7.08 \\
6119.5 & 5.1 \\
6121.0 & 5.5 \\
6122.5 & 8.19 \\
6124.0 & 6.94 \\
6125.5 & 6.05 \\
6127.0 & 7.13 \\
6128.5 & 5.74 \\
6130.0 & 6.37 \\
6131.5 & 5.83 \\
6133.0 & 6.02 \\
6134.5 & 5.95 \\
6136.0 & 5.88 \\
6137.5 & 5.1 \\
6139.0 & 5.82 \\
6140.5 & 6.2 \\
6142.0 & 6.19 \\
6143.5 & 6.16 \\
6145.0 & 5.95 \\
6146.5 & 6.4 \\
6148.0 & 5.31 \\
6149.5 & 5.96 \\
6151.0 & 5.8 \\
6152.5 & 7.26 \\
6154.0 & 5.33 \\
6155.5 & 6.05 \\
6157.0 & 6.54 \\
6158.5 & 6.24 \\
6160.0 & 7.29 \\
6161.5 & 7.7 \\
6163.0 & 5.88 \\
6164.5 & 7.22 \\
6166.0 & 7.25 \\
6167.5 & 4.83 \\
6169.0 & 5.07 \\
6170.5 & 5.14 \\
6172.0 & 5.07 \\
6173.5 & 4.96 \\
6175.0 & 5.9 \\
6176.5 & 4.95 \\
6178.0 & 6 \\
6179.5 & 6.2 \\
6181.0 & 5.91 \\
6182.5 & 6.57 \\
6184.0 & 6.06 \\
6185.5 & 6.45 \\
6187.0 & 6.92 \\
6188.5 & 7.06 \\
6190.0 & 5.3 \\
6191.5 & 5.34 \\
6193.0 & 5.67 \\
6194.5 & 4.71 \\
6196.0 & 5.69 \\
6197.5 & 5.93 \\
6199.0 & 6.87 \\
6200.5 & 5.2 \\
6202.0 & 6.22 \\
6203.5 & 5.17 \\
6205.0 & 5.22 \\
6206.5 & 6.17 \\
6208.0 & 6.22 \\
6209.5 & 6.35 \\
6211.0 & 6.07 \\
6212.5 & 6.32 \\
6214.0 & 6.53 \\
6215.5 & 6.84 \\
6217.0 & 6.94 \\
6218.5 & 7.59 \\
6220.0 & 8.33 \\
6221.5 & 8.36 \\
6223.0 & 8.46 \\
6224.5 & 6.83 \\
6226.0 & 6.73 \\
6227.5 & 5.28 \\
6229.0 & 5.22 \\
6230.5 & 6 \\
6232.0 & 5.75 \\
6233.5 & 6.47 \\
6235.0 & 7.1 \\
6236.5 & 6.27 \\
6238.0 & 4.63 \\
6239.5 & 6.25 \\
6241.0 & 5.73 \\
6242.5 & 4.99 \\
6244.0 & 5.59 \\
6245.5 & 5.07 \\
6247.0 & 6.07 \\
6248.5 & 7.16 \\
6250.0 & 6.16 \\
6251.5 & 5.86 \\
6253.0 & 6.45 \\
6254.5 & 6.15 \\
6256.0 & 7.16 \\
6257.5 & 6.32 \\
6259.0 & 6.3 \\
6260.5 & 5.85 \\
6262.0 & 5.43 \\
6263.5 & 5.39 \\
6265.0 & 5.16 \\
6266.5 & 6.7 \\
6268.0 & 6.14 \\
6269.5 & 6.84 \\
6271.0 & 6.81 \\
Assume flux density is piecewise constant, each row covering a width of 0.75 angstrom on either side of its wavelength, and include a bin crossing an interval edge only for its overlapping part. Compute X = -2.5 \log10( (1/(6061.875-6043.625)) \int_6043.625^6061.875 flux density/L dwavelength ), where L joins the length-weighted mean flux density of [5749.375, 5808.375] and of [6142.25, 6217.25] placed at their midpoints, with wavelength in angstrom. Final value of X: 0.19 mag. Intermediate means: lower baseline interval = 6.85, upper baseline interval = 6.04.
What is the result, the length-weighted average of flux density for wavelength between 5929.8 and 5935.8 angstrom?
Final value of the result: 6.93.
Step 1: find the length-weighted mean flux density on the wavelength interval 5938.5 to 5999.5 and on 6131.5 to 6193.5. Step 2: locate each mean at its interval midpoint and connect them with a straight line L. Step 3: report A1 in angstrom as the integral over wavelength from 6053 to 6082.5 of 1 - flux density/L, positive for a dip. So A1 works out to 3.5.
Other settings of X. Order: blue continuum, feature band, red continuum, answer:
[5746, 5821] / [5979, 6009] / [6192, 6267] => 0.03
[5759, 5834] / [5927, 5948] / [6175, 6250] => 0.05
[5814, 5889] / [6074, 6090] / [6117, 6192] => 0.02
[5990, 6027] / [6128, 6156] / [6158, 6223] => 0.03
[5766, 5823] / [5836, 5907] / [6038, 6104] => 0.02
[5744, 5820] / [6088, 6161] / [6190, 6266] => 0.04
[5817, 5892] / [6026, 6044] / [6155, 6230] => -0.09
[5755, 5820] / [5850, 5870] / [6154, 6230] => 0.05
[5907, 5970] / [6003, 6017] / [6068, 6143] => 0.02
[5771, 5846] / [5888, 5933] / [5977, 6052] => -0.04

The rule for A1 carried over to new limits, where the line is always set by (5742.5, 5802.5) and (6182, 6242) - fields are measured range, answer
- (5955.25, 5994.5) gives 2.5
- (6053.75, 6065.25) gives 2.2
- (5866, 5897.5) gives 0.9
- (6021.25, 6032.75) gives 1.3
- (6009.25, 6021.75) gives 1.7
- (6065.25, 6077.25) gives 2.3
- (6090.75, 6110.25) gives 1.3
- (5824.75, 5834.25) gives 0.7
